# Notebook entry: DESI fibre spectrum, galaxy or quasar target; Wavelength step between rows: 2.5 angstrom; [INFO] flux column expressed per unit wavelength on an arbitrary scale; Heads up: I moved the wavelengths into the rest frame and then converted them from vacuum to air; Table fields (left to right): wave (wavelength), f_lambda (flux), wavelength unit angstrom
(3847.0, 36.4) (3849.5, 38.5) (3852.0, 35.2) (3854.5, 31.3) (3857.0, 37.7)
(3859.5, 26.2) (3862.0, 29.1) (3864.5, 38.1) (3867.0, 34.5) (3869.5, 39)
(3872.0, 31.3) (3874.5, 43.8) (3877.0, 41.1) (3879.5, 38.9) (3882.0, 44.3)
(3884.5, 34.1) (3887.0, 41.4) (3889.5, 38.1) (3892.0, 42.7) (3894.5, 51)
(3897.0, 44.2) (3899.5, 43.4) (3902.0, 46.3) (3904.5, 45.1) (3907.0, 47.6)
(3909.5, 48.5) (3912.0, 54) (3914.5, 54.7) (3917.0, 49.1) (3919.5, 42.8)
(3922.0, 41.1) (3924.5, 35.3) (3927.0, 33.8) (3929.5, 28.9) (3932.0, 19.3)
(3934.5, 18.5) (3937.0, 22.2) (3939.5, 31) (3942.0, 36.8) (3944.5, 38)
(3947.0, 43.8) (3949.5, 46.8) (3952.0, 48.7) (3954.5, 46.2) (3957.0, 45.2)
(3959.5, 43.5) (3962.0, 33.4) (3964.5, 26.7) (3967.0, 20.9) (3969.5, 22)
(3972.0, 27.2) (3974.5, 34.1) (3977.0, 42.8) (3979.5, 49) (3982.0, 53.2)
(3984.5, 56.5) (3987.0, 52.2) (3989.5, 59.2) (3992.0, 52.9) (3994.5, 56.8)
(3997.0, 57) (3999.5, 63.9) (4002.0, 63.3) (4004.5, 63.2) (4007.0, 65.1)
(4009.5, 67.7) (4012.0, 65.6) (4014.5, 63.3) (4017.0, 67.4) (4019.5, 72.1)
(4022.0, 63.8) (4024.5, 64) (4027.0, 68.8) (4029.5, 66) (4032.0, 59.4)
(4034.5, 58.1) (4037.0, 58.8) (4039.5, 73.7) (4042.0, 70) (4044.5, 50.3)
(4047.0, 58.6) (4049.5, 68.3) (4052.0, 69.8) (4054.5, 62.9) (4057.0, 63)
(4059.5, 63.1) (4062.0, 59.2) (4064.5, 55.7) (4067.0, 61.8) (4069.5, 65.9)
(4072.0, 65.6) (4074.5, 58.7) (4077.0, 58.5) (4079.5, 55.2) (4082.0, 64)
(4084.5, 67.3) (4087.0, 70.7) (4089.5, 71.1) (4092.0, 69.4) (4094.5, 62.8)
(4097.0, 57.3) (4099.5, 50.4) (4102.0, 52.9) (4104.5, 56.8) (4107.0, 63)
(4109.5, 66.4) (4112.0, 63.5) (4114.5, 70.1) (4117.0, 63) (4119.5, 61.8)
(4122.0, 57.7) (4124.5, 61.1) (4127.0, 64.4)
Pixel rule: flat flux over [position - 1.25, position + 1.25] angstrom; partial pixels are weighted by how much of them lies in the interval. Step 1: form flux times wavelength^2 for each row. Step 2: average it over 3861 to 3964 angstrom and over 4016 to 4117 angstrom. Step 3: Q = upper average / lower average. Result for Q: 1.71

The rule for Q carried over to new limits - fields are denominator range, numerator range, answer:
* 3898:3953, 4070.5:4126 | 1.70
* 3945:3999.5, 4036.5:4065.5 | 1.48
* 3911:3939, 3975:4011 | 1.64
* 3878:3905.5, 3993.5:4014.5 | 1.56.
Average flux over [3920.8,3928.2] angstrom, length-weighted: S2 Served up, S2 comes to 36.7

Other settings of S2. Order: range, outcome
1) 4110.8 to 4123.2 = 63.2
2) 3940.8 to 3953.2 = 42.8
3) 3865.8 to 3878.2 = 37.9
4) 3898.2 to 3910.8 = 46.2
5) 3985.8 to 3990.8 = 55.7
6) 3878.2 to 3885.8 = 39.1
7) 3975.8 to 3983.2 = 48.3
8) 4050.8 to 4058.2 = 65.2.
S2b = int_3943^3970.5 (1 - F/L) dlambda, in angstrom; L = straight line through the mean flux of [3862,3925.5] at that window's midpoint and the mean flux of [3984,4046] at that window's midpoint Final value 7.70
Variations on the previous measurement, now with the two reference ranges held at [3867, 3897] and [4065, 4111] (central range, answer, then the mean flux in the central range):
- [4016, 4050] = -4.8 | 64.1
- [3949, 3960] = 0.4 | 46.2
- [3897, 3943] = 5.3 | 39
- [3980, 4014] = -4.6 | 59.6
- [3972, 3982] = 1.8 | 41.5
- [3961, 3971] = 4.8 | 25.6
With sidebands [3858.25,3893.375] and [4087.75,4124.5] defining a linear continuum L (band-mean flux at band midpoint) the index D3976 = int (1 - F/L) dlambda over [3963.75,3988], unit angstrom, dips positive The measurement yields 4.9 angstrom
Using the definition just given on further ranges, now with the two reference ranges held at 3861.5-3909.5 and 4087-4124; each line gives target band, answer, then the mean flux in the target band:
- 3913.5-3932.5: 2.52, 38.6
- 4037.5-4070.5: -3.43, 63.1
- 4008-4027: -4.48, 66.4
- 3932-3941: 4.38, 23.6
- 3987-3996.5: -0.84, 55.8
